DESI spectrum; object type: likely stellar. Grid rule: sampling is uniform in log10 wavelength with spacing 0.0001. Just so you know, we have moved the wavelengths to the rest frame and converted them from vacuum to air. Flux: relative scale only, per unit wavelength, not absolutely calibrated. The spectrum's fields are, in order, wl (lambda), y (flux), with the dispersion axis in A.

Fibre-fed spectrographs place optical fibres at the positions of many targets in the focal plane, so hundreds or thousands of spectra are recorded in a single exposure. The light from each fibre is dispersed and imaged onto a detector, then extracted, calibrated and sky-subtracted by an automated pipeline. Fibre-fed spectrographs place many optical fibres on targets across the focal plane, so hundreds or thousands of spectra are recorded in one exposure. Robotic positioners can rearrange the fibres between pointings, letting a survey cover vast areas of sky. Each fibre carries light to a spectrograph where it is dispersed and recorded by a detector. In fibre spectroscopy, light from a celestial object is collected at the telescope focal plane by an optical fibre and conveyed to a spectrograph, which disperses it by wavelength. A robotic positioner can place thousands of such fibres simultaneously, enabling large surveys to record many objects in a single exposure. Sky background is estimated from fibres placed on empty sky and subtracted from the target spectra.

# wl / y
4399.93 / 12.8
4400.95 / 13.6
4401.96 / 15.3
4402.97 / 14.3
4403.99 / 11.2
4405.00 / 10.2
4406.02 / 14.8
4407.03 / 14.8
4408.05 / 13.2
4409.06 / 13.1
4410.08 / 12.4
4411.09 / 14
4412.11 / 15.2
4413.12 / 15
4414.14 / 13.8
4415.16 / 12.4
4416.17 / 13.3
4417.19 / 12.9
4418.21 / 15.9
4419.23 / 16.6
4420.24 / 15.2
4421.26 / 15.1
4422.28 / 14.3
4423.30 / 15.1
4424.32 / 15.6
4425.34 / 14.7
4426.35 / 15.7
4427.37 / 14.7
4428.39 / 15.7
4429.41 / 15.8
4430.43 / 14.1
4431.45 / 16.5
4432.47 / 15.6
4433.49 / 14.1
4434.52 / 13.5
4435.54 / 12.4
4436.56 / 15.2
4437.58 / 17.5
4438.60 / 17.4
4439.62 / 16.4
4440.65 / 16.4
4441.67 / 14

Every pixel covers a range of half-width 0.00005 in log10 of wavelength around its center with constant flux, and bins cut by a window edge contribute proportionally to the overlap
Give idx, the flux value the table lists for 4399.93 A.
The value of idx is 12.8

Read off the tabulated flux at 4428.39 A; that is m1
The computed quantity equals 15.7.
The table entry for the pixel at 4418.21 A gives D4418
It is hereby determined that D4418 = 15.9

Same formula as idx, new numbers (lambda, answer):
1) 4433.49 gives 14.1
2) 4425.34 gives 14.7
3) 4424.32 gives 15.6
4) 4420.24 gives 15.2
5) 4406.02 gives 14.8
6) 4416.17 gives 13.3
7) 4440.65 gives 16.4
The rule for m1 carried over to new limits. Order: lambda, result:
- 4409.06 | 13.1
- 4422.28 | 14.3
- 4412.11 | 15.2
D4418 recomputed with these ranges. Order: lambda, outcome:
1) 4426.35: 15.7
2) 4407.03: 14.8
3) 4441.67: 14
